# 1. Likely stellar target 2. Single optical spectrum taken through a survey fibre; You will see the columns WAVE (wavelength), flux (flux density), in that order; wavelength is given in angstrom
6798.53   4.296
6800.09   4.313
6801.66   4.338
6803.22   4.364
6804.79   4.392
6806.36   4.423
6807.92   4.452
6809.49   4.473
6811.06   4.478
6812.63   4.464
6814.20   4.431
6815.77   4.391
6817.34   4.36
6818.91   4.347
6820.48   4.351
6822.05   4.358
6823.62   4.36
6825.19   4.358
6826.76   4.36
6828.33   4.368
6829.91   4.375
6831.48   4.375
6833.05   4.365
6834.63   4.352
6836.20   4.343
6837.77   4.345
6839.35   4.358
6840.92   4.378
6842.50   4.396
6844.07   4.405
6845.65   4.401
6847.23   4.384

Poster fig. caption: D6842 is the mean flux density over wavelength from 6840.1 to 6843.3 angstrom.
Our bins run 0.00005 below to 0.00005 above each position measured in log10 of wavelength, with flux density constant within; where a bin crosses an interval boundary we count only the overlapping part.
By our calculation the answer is 4.4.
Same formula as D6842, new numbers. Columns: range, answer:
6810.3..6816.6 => 4.44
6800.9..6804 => 4.36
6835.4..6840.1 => 4.35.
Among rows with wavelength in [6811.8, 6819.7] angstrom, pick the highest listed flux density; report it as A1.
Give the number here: 4.464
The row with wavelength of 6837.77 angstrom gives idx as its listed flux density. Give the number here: 4.345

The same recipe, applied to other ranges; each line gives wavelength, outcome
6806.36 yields 4.423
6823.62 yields 4.36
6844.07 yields 4.405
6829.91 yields 4.375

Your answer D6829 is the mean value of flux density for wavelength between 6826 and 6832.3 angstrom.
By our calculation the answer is 4.37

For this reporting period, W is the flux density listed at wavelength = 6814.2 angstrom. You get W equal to 4.431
